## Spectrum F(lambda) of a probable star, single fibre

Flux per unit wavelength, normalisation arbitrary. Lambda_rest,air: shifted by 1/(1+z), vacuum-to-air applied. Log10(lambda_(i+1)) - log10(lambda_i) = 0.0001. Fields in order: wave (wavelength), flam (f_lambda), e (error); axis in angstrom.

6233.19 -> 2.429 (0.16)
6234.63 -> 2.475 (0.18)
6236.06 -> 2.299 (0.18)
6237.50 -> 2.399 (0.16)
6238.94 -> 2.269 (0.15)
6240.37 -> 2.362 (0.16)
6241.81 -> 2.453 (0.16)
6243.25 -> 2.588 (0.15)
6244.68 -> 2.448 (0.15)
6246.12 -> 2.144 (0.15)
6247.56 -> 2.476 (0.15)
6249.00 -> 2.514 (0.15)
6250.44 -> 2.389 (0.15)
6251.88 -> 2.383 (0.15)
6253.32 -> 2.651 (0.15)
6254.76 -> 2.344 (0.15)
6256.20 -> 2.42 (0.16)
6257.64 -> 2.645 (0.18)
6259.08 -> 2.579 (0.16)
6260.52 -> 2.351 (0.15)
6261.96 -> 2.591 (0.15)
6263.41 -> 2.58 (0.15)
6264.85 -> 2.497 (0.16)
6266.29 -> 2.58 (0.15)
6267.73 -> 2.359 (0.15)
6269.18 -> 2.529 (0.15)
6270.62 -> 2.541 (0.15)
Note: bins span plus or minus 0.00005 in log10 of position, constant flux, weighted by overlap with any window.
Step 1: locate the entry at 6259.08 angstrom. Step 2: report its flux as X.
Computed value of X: 2.579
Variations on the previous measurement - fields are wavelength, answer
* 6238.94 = 2.269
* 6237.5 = 2.399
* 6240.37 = 2.362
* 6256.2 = 2.42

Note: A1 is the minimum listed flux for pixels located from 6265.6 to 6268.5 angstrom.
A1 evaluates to 2.359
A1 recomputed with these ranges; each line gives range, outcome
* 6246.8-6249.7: 2.476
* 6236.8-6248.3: 2.144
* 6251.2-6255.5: 2.344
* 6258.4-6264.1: 2.351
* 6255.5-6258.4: 2.42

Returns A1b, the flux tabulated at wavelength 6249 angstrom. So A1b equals 2.514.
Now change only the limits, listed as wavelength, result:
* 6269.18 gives 2.529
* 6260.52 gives 2.351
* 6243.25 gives 2.588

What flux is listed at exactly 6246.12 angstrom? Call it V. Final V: 2.144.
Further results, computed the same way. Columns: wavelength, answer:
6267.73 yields 2.359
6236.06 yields 2.299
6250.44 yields 2.389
